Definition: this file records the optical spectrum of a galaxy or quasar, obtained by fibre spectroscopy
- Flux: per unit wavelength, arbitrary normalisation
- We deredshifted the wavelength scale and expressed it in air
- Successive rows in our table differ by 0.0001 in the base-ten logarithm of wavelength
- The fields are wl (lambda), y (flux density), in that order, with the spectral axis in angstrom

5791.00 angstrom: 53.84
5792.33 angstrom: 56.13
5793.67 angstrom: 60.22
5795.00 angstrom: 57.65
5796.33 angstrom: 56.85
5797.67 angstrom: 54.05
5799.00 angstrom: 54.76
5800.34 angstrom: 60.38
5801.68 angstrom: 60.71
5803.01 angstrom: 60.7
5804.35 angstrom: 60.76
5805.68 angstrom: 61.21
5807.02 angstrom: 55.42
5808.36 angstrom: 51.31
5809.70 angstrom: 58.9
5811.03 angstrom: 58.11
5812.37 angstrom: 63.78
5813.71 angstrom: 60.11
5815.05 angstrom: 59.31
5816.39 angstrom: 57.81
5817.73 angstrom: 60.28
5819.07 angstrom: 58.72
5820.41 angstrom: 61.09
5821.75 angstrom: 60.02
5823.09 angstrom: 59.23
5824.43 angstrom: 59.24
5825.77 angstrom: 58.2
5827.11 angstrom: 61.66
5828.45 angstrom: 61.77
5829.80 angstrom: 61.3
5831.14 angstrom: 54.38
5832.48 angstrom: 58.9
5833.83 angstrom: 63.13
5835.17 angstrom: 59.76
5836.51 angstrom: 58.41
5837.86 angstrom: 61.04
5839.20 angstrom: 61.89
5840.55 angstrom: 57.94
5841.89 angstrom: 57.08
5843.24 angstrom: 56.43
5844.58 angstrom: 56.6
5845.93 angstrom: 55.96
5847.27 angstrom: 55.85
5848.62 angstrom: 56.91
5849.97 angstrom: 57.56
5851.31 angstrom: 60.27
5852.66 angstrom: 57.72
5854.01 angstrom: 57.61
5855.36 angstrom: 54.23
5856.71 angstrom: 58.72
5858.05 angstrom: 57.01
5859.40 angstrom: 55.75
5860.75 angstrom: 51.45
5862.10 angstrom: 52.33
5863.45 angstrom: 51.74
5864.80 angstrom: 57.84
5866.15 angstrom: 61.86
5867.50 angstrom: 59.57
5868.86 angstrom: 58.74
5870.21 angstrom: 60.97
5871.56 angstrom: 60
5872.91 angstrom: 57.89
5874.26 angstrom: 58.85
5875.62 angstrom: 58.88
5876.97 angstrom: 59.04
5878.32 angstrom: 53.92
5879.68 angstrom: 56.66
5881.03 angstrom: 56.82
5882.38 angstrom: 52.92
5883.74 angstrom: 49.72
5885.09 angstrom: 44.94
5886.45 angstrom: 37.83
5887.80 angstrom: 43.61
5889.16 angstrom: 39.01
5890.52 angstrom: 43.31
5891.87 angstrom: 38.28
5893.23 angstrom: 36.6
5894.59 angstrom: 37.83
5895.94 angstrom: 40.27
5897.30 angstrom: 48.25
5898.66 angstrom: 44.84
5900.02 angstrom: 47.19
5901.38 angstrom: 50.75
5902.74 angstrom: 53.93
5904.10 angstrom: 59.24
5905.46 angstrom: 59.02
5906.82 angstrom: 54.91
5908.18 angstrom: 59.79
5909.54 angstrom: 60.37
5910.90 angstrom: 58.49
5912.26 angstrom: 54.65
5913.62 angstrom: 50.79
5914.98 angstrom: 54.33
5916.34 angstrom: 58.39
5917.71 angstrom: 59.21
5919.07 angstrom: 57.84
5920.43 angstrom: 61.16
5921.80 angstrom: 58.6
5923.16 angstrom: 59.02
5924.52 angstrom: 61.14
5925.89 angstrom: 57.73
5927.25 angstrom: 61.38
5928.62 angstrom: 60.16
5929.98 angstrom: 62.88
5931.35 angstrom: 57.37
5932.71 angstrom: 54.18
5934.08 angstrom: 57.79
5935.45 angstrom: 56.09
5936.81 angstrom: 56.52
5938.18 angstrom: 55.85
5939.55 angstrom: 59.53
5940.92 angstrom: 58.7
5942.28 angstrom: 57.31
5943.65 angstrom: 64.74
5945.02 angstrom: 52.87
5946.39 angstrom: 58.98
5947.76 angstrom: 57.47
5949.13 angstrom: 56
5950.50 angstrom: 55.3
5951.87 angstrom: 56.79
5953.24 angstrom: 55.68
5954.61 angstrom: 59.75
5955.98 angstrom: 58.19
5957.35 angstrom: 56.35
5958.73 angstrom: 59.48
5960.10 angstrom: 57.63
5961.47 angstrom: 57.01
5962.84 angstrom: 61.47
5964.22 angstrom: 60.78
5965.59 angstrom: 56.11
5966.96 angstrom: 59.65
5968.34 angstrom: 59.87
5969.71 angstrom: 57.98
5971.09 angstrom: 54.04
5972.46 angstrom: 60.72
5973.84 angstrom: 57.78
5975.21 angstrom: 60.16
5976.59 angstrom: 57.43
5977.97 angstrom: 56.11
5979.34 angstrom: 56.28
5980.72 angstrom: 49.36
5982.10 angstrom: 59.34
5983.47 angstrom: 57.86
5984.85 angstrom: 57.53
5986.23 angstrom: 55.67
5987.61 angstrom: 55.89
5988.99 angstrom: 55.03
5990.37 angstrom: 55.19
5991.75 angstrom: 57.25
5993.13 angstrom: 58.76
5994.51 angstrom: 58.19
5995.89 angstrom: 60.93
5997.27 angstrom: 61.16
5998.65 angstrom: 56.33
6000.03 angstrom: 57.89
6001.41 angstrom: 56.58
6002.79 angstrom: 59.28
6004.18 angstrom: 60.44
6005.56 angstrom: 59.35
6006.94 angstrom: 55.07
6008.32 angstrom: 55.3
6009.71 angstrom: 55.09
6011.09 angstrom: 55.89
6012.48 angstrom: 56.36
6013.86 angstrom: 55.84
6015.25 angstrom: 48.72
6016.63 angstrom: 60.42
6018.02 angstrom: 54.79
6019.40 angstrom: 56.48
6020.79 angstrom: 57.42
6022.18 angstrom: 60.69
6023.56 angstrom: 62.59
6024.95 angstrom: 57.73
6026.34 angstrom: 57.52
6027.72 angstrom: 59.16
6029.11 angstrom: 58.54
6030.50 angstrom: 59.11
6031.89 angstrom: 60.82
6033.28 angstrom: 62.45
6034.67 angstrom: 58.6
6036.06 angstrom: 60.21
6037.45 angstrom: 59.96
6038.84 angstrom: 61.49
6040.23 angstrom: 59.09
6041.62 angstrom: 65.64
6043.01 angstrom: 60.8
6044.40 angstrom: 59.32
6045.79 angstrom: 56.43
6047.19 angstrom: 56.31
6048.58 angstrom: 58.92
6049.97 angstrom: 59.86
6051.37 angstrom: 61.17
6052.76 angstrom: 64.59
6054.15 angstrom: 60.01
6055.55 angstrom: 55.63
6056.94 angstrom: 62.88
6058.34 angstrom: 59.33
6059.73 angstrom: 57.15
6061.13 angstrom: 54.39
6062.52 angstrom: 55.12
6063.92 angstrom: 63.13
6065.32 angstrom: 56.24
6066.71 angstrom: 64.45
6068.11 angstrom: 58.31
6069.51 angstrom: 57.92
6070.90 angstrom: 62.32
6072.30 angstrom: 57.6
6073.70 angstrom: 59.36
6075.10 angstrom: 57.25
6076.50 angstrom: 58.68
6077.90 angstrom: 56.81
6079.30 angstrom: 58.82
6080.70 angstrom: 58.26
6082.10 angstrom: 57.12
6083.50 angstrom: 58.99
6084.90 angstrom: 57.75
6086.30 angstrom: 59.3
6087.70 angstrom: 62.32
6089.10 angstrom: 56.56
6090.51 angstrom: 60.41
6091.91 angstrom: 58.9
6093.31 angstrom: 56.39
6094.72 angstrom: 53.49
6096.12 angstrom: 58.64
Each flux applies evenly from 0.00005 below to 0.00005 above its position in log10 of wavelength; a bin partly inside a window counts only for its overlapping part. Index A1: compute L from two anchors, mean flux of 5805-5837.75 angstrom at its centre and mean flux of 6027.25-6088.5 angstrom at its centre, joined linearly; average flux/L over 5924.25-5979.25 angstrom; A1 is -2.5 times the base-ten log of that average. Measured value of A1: 0.02 mag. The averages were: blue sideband 59.3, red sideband 59.3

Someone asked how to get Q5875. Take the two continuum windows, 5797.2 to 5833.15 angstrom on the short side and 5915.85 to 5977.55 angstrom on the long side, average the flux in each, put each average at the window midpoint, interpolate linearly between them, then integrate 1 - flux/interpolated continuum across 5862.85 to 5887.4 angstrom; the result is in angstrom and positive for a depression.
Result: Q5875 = 1.4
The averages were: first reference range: 59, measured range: 55.3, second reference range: 58.3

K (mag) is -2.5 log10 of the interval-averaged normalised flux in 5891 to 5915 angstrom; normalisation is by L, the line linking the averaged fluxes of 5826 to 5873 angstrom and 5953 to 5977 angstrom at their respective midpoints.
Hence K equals 0.16 mag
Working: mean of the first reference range 58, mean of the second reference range 58.4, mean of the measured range 50.4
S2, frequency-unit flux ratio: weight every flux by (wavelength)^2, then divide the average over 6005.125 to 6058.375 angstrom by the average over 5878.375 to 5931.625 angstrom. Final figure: 1.17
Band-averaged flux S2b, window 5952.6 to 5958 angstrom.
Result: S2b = 57.6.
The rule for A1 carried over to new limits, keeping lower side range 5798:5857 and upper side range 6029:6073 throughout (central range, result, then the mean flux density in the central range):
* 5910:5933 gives 0.02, 58.2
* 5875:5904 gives 0.23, 47.6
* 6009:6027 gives 0.05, 56.9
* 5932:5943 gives 0.04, 57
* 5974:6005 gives 0.04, 57.4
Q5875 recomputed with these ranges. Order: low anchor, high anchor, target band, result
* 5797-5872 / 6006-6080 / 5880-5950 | 5.65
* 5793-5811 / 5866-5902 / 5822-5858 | -2.78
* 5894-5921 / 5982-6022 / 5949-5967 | -0.79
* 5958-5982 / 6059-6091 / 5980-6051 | 0.13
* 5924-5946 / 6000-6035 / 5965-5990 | 0.45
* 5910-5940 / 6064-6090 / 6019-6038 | -0.28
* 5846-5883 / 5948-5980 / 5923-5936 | -0.27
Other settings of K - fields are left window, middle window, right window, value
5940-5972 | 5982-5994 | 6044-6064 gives 0.03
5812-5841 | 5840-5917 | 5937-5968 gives 0.11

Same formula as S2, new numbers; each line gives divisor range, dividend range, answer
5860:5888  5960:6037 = 1.10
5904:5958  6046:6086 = 1.06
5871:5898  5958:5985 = 1.22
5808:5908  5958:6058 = 1.11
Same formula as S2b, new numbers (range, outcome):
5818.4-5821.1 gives 59.9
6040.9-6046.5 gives 60.5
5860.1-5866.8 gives 55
